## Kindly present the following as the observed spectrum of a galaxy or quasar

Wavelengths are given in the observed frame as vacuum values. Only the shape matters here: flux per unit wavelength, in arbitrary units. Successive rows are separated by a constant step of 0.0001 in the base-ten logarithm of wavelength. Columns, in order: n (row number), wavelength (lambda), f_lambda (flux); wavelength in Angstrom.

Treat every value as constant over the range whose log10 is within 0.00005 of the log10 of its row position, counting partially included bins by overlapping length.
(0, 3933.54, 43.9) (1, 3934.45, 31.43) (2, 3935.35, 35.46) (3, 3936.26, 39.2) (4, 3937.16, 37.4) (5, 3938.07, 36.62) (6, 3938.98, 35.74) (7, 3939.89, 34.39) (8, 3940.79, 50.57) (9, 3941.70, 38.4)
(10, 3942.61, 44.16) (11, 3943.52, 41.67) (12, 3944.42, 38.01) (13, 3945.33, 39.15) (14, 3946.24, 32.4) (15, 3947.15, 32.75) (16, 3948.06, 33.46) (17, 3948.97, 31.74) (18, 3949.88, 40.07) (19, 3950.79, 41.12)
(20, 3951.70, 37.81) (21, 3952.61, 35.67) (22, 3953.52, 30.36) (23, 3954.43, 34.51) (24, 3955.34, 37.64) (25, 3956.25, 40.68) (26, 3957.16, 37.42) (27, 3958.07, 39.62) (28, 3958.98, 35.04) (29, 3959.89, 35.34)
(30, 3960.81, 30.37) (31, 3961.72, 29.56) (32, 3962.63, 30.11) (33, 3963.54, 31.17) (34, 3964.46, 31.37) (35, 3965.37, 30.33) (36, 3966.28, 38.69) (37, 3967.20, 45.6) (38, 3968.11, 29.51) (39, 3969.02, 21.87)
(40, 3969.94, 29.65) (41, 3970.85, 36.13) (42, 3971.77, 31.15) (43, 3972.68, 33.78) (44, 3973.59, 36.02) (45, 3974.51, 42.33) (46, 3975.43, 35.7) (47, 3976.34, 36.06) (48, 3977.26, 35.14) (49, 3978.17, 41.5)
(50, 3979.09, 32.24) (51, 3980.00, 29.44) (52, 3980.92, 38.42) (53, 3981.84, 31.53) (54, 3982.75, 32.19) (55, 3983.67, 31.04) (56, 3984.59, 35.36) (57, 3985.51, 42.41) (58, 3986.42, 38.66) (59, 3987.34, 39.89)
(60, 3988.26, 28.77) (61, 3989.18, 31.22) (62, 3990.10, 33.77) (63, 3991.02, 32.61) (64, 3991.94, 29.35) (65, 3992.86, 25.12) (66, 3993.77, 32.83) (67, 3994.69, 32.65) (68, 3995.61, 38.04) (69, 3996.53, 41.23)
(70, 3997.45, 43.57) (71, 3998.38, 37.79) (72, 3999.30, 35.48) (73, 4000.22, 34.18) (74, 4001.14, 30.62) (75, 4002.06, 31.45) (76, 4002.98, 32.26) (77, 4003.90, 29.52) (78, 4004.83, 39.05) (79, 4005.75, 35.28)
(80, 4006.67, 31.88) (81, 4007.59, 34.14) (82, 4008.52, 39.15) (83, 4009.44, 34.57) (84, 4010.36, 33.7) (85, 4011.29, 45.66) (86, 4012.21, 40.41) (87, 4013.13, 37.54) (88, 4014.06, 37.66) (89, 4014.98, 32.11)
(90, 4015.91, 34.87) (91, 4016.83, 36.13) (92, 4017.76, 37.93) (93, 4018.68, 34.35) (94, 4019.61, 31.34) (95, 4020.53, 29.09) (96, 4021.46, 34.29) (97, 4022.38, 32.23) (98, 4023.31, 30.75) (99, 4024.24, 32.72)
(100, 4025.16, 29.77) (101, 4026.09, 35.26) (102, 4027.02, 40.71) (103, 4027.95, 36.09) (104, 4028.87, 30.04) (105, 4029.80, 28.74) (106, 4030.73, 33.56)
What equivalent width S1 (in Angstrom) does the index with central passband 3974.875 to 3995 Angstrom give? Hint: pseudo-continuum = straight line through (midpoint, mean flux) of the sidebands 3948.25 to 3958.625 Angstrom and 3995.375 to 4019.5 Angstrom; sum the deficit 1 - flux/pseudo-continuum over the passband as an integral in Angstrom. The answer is 1.3 Angstrom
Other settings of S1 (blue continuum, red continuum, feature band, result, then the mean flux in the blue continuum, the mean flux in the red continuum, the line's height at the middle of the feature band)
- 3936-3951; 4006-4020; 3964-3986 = 1.6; 38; 36.1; 37.1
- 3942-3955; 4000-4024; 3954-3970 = 1.0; 36.7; 34.6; 36.2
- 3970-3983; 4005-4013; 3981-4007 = 1.3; 35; 37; 36.1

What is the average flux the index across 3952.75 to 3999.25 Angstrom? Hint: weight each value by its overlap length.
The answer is 34.5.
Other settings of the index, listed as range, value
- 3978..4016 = 34.9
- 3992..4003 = 34.5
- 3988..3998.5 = 33.9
